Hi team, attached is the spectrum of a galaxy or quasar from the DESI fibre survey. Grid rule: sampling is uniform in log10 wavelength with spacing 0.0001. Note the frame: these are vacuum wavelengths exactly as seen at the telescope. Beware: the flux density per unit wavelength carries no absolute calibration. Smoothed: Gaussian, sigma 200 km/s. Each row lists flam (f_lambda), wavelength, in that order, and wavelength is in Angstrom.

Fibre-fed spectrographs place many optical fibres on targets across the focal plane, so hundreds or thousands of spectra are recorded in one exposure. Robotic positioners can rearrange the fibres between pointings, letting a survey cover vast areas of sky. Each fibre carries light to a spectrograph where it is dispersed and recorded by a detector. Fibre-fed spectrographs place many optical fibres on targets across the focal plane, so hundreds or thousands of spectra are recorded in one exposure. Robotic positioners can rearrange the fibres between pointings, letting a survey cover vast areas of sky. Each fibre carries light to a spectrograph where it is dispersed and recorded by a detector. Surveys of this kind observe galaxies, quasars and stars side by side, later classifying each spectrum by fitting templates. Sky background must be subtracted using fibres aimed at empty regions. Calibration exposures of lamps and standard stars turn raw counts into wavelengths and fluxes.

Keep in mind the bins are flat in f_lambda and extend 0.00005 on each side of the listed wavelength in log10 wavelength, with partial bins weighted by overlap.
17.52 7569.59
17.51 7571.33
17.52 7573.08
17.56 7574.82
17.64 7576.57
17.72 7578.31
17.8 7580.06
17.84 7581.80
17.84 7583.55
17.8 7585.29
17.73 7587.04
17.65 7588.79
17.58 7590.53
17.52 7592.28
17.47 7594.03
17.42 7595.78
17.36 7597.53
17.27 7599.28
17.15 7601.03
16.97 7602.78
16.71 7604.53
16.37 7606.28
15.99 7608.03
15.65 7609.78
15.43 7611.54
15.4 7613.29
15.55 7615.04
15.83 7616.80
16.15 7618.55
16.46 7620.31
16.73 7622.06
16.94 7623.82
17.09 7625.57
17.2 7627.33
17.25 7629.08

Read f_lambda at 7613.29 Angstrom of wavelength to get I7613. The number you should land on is 15.4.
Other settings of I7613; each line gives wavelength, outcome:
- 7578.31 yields 17.72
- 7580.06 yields 17.8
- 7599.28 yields 17.27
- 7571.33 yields 17.51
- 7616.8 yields 15.83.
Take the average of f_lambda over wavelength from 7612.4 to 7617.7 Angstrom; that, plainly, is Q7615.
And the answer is 15.6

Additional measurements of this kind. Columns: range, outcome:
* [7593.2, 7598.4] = 17.4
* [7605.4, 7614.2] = 15.8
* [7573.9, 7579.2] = 17.6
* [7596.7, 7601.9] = 17.3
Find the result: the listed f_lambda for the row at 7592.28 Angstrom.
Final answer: 17.52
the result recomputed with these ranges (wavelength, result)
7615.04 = 15.55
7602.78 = 16.97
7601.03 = 17.15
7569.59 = 17.52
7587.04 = 17.73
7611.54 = 15.43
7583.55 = 17.84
